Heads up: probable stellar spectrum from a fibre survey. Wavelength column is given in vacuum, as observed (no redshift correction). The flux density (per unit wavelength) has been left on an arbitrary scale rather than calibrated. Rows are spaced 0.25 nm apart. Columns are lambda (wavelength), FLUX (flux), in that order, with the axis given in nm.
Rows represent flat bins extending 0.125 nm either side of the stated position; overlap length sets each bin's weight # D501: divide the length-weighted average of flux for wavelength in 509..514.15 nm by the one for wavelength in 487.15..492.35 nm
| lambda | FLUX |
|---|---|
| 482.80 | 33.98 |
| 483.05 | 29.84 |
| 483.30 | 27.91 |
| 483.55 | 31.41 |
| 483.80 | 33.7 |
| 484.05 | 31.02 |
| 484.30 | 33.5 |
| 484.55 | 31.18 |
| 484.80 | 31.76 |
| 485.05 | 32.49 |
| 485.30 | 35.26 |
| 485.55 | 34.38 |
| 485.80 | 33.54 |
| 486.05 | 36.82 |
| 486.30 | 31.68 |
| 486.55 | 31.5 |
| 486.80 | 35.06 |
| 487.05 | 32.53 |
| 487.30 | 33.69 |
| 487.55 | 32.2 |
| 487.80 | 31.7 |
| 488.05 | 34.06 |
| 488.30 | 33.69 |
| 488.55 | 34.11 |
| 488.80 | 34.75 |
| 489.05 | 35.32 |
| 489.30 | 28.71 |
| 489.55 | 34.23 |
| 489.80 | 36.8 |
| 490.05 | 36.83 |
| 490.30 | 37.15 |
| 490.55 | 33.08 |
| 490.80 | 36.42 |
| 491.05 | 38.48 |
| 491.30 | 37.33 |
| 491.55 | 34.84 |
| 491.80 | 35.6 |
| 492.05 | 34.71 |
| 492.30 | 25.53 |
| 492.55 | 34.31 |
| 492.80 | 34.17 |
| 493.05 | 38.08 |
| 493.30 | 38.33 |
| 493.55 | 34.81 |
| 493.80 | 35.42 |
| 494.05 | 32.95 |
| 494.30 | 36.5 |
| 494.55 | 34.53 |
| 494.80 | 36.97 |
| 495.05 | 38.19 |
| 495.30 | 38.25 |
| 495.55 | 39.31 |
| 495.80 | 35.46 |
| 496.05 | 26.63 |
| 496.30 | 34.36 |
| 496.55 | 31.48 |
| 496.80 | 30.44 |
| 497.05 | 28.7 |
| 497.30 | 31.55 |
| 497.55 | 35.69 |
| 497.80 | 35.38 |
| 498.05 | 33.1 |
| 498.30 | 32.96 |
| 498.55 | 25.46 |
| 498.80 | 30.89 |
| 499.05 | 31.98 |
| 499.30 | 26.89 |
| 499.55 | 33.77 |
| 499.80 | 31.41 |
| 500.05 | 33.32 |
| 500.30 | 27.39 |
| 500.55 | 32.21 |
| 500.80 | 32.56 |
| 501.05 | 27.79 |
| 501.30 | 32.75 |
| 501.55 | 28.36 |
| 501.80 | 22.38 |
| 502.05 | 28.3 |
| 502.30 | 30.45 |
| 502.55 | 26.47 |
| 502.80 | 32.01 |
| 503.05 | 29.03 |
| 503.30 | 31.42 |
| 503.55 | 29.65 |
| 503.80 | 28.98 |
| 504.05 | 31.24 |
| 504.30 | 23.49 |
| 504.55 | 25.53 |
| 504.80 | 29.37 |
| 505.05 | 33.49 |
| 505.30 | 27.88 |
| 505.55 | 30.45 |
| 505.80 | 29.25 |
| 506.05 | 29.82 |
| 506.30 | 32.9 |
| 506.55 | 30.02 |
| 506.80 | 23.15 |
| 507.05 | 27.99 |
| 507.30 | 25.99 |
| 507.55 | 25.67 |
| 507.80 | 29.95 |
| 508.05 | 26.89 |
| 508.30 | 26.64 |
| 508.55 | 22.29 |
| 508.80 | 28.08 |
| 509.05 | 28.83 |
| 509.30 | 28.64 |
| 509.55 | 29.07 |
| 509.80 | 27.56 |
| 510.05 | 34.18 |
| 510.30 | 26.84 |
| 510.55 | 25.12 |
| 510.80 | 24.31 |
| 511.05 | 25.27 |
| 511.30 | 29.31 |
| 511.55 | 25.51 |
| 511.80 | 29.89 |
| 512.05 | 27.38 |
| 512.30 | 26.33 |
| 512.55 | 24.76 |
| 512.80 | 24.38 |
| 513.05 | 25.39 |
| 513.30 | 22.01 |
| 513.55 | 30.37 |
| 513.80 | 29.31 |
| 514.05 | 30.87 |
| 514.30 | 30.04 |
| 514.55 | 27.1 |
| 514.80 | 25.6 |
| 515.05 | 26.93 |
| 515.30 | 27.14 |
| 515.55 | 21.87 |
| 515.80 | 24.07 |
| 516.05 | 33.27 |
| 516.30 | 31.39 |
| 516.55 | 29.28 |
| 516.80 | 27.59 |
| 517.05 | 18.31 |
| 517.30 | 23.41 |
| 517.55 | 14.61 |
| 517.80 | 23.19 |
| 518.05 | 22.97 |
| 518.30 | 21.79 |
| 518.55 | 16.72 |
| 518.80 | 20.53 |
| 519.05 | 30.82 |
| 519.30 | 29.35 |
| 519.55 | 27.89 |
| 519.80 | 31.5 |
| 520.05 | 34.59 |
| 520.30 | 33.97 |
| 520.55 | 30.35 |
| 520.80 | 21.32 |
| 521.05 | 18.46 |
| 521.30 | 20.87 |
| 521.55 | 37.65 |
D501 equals 0.8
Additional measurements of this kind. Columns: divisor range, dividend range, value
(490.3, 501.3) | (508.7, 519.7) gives 0.79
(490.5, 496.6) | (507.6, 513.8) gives 0.77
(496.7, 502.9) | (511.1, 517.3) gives 0.88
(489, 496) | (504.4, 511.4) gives 0.79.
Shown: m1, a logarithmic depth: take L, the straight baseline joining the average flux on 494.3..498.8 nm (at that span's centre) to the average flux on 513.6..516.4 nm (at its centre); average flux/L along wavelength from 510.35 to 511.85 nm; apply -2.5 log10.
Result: 0.11 mag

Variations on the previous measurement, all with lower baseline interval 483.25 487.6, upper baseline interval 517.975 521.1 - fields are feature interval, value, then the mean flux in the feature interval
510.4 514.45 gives 0.03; 26.9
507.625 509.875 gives 0.04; 27.5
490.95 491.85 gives -0.15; 36.6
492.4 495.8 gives -0.16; 36.2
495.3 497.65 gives -0.07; 32.9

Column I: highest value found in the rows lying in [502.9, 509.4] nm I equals 33.49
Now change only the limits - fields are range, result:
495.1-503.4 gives 39.31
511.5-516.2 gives 33.27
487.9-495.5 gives 38.48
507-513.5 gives 34.18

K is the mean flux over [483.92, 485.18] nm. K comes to 32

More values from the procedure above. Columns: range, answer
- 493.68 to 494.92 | 35.3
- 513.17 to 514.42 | 28.5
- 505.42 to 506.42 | 30.6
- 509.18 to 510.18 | 29.9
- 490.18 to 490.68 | 35.1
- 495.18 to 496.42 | 34.8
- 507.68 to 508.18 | 28.4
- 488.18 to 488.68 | 33.9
